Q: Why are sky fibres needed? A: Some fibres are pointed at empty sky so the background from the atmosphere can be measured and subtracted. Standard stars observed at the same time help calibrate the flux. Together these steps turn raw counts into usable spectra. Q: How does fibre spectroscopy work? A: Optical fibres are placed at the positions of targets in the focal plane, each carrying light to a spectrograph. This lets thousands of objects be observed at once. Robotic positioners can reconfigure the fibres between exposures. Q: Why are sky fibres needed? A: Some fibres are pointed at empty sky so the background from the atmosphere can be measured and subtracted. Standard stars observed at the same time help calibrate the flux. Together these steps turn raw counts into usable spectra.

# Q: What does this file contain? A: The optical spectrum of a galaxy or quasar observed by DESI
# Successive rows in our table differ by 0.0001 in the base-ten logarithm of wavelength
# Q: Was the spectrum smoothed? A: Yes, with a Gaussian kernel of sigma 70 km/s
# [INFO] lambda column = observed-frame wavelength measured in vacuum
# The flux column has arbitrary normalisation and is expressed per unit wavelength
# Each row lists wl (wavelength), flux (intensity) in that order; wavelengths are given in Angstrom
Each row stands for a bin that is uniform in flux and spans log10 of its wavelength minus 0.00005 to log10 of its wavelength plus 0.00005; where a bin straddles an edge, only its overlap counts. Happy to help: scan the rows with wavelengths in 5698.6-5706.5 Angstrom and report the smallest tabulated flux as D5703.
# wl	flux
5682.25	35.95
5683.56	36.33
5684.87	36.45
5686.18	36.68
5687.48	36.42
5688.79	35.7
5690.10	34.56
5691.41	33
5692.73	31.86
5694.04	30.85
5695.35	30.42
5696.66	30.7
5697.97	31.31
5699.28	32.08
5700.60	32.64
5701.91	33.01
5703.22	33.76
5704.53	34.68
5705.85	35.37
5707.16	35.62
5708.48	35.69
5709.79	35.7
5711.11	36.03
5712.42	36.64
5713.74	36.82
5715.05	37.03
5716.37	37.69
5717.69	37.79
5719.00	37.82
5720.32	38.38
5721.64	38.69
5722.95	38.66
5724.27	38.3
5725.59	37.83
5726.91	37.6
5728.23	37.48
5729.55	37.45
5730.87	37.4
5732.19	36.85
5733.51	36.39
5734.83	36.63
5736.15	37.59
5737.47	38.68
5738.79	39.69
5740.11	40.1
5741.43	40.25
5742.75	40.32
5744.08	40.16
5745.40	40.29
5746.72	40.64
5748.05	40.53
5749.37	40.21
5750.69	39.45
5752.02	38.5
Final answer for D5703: 32.08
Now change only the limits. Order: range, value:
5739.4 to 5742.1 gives 40.1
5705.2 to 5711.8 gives 35.37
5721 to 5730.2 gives 37.45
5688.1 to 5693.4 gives 31.86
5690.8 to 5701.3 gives 30.42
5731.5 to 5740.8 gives 36.39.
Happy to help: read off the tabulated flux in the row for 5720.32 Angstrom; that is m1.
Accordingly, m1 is 38.38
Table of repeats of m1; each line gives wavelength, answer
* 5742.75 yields 40.32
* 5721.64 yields 38.69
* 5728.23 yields 37.48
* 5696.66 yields 30.7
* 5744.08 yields 40.16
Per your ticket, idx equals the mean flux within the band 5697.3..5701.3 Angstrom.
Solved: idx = 32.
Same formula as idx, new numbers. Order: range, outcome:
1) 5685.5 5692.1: 35.3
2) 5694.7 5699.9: 31.2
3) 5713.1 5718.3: 37.3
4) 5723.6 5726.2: 38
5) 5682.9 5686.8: 36.5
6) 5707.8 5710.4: 35.7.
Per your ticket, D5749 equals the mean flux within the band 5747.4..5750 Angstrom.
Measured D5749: 40.4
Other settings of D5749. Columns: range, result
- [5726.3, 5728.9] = 37.5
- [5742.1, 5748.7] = 40.3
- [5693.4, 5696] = 30.6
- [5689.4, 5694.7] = 32.5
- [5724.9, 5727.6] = 37.7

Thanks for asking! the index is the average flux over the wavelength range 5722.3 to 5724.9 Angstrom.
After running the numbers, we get 38.5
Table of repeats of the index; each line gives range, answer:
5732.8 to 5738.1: 37.3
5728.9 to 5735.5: 36.9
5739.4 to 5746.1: 40.2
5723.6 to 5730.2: 37.7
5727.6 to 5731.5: 37.4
